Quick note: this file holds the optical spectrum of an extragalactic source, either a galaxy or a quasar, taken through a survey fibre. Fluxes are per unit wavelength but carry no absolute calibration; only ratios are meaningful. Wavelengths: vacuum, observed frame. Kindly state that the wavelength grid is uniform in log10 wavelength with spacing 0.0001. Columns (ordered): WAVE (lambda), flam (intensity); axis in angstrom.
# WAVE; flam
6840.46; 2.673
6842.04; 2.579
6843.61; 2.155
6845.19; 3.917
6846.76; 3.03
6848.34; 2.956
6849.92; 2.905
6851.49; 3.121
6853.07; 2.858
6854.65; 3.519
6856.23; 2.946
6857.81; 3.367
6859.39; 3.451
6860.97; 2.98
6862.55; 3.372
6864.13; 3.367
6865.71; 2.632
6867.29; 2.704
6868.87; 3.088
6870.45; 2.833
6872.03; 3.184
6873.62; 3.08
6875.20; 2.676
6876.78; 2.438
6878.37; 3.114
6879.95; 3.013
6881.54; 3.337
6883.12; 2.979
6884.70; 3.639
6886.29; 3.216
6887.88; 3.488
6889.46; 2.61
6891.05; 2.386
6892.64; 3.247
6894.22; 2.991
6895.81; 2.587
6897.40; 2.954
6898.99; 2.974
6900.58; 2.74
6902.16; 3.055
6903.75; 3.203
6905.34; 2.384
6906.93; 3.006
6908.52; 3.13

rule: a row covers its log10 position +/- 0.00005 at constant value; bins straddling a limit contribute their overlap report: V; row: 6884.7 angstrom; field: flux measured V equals 3.639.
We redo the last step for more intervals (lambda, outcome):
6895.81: 2.587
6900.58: 2.74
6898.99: 2.974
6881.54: 3.337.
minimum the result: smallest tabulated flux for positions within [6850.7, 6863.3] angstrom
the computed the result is 2.858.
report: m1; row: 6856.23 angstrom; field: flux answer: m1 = 2.946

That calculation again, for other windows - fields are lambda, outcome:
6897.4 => 2.954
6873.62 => 3.08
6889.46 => 2.61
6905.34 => 2.384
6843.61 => 2.155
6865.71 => 2.632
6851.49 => 3.121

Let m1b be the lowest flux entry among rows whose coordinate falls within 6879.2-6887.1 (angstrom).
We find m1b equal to 2.979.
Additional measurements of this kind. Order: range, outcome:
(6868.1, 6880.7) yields 2.438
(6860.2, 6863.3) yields 2.98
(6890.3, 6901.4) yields 2.386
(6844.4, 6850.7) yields 2.905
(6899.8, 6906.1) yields 2.384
